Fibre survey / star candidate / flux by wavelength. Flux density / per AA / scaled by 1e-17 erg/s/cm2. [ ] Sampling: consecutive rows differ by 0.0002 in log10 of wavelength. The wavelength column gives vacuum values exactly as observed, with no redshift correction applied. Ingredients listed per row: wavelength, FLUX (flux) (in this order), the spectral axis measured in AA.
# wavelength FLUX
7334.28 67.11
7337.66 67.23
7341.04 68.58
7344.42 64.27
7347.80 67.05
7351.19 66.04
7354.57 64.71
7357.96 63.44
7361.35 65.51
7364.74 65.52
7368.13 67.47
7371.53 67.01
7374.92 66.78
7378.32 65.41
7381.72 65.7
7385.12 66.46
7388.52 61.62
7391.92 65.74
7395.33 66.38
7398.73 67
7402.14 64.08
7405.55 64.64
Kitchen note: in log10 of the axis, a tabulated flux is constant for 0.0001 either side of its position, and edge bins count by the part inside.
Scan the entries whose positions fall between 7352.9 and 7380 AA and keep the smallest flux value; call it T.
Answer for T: 63.44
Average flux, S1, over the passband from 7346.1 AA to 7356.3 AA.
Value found 65.9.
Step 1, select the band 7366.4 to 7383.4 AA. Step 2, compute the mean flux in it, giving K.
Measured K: 66.5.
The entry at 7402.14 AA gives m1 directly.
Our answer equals 64.08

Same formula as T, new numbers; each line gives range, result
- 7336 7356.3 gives 64.27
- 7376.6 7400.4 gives 61.62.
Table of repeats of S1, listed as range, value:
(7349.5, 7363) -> 64.9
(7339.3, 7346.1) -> 66.4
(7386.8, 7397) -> 64.6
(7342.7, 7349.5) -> 65.7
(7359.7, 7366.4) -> 65.5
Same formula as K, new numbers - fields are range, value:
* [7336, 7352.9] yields 66.6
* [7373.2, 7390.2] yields 65.2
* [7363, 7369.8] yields 66.5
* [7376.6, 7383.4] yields 65.5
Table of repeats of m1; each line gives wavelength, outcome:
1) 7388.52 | 61.62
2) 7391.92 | 65.74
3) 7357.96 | 63.44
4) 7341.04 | 68.58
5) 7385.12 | 66.46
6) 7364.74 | 65.52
